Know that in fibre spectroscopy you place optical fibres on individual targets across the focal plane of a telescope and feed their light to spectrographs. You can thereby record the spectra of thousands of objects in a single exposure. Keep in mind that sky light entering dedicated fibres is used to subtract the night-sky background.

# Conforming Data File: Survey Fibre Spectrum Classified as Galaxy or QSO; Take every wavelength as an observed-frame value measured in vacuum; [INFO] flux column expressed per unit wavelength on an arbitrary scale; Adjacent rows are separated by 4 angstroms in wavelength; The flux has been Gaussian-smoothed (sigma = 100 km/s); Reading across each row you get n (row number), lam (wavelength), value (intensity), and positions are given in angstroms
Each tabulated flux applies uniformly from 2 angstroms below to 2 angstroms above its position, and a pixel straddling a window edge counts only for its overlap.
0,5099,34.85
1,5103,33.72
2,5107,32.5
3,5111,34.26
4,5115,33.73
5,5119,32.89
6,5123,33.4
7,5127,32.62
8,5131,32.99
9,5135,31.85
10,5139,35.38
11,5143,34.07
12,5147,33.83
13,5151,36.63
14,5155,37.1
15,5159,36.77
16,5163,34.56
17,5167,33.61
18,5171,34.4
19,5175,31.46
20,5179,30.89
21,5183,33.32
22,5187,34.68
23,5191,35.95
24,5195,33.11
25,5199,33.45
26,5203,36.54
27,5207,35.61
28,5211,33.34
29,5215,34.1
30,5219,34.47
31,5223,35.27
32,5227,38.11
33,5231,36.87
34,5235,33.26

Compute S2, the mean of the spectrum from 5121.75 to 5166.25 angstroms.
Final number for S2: 34.5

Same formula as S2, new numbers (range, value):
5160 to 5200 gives 33.6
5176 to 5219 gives 34.1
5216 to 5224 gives 34.7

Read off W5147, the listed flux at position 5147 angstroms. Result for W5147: 33.83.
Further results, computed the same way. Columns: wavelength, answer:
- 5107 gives 32.5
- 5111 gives 34.26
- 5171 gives 34.4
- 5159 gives 36.77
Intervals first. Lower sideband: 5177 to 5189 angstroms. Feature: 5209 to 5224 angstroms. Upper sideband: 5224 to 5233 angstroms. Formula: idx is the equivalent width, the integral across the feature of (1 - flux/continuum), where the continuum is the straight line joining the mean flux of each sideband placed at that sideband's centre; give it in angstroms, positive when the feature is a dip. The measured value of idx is 0.8 angstroms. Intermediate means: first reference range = 33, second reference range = 37.2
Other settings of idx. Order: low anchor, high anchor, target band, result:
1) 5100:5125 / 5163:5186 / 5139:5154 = -0.8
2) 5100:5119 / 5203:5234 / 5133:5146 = 0.1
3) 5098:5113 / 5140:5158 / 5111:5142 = 1.1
